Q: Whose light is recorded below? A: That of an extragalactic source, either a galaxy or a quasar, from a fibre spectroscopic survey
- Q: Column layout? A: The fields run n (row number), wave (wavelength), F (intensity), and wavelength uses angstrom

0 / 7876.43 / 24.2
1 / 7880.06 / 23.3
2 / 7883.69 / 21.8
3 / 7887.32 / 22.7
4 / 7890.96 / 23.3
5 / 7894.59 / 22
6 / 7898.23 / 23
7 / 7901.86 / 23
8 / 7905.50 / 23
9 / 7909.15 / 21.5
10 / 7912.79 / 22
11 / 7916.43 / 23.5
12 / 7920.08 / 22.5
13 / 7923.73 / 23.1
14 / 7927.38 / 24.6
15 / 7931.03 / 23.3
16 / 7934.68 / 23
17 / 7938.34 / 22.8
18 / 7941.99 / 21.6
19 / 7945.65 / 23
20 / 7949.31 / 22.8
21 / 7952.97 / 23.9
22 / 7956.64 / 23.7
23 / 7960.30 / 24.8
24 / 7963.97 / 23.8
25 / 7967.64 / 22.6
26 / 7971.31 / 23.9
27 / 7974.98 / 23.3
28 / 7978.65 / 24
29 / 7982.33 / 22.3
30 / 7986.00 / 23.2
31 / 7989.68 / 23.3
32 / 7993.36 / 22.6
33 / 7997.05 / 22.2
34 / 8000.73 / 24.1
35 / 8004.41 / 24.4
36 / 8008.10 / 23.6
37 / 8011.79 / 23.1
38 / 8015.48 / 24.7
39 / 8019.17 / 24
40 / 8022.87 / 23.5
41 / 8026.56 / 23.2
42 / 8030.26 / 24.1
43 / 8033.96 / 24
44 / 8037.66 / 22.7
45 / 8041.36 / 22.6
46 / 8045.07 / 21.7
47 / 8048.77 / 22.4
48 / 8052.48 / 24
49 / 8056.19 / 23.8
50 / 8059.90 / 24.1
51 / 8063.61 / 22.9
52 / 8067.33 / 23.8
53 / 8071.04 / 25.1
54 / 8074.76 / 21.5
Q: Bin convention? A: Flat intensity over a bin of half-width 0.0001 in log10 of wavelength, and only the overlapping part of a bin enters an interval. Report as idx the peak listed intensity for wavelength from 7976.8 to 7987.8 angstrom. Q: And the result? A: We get 24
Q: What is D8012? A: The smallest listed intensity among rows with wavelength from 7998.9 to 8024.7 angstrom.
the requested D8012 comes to 23.1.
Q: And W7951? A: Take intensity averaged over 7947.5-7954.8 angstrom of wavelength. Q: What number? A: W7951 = 23.4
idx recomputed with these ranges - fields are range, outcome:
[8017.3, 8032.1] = 24.1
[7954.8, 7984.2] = 24.8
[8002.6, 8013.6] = 24.4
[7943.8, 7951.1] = 23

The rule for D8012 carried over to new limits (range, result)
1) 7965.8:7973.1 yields 22.6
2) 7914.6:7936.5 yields 22.5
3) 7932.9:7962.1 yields 21.6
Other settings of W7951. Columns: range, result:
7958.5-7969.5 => 23.7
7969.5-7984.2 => 23.4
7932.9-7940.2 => 22.9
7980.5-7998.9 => 22.7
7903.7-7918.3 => 22.5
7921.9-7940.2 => 23.4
